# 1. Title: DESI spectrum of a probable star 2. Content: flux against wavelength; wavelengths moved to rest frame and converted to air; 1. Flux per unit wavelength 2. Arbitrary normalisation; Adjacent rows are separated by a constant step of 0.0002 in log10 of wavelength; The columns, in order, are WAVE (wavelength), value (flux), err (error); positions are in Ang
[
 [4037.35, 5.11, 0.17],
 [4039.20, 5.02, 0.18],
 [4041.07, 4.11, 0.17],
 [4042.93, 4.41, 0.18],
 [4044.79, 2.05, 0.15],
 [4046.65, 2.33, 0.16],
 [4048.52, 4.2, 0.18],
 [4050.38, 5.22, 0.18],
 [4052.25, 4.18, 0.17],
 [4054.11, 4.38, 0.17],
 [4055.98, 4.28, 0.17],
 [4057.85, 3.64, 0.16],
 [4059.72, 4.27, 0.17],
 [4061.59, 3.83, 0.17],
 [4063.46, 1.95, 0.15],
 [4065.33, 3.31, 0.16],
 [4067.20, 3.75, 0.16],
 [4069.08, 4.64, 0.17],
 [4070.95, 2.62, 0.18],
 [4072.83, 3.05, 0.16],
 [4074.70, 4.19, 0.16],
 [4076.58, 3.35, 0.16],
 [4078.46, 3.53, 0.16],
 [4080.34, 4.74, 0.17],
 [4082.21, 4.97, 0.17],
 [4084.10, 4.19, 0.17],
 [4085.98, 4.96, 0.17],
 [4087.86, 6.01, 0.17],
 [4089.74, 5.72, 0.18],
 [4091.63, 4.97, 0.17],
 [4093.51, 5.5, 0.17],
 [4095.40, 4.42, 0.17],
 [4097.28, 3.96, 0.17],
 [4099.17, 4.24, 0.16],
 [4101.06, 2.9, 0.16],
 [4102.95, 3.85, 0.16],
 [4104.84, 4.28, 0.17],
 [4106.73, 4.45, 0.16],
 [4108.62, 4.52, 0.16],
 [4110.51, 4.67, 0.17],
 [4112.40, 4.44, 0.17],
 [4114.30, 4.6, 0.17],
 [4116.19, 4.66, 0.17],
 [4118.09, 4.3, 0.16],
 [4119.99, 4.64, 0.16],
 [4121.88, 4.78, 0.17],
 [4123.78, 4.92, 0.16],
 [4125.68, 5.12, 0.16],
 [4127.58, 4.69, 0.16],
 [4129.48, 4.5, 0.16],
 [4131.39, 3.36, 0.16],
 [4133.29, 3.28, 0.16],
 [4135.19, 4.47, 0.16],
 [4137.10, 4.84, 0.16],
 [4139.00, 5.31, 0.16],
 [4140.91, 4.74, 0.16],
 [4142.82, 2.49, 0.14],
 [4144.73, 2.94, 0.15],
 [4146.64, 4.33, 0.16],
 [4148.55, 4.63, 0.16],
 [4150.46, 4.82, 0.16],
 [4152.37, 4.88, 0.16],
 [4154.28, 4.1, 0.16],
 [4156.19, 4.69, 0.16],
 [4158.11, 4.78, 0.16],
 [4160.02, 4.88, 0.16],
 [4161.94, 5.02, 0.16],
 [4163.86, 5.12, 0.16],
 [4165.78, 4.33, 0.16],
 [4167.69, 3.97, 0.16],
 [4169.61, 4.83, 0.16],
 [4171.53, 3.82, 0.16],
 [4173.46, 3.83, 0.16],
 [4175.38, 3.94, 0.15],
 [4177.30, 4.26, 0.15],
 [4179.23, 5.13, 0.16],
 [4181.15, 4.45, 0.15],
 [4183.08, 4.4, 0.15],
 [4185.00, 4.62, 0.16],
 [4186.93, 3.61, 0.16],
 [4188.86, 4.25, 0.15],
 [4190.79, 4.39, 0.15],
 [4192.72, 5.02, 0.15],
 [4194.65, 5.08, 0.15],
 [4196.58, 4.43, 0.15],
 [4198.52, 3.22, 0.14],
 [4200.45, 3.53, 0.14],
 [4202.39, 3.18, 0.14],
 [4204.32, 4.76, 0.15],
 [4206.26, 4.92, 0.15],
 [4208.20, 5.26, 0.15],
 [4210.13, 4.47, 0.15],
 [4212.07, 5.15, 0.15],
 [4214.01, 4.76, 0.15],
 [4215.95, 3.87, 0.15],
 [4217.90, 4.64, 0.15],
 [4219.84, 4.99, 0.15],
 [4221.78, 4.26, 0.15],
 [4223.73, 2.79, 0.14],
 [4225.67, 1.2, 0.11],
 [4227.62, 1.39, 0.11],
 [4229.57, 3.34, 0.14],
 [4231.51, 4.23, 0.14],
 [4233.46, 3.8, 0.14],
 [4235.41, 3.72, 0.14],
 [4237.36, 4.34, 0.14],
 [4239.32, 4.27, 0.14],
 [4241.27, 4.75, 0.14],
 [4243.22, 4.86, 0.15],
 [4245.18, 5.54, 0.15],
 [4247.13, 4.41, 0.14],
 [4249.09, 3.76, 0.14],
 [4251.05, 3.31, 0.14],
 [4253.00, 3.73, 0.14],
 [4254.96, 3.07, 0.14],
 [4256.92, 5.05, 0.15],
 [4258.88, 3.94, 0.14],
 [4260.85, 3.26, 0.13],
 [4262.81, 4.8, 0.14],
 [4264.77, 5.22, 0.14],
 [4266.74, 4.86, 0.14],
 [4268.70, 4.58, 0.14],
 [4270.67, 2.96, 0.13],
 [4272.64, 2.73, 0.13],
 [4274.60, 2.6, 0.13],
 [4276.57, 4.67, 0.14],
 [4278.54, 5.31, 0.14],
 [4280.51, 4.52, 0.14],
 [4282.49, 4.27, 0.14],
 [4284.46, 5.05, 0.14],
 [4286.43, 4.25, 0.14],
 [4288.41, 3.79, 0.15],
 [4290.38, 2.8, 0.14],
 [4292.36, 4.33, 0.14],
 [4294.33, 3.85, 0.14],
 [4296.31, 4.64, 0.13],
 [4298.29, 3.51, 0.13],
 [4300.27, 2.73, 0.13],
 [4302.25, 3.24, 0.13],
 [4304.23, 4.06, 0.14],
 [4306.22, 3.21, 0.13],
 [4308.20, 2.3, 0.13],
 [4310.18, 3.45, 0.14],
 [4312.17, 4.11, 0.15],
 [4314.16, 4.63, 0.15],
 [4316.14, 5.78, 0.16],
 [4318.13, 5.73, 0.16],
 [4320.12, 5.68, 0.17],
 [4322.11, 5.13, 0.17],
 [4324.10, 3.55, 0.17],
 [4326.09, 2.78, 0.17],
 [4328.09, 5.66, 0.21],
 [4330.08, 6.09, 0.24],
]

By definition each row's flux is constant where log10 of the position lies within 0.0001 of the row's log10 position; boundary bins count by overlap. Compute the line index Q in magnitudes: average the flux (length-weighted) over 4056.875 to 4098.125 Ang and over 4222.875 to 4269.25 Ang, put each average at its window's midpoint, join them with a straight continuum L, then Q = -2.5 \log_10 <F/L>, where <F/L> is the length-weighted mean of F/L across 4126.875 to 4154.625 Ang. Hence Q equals -0.04 mag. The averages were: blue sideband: 4.16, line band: 4.22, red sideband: 3.92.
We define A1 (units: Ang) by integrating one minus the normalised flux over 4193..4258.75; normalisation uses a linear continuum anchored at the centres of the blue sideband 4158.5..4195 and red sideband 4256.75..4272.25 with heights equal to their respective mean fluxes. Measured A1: 4.0 Ang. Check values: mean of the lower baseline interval 4.47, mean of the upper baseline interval 4.23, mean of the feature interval 4.07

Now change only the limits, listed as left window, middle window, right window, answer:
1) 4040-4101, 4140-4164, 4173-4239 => -1.78 Ang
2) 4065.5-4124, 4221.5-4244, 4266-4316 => 2.66 Ang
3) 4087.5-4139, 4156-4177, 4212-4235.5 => -1.83 Ang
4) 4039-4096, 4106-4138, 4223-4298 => -3.30 Ang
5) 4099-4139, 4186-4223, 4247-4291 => -1.87 Ang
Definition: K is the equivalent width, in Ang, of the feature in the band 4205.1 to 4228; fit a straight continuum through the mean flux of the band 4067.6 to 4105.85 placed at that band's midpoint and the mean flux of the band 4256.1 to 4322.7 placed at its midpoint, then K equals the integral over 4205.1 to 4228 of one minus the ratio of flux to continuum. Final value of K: 0.8 Ang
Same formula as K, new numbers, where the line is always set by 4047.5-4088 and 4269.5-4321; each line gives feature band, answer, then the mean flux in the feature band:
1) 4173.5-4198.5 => -2.39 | 4.39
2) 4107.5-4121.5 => -1.89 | 4.56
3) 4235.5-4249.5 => -1.86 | 4.54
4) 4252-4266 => -0.54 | 4.16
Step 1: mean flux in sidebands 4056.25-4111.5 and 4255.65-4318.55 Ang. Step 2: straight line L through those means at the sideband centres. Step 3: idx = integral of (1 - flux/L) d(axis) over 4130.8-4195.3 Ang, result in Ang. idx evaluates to -4.0 Ang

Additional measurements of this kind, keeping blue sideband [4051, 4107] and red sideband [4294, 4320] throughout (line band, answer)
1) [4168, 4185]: -1.06 Ang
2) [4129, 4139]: -0.19 Ang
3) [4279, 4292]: -0.50 Ang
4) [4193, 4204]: 0.16 Ang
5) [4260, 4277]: 0.34 Ang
